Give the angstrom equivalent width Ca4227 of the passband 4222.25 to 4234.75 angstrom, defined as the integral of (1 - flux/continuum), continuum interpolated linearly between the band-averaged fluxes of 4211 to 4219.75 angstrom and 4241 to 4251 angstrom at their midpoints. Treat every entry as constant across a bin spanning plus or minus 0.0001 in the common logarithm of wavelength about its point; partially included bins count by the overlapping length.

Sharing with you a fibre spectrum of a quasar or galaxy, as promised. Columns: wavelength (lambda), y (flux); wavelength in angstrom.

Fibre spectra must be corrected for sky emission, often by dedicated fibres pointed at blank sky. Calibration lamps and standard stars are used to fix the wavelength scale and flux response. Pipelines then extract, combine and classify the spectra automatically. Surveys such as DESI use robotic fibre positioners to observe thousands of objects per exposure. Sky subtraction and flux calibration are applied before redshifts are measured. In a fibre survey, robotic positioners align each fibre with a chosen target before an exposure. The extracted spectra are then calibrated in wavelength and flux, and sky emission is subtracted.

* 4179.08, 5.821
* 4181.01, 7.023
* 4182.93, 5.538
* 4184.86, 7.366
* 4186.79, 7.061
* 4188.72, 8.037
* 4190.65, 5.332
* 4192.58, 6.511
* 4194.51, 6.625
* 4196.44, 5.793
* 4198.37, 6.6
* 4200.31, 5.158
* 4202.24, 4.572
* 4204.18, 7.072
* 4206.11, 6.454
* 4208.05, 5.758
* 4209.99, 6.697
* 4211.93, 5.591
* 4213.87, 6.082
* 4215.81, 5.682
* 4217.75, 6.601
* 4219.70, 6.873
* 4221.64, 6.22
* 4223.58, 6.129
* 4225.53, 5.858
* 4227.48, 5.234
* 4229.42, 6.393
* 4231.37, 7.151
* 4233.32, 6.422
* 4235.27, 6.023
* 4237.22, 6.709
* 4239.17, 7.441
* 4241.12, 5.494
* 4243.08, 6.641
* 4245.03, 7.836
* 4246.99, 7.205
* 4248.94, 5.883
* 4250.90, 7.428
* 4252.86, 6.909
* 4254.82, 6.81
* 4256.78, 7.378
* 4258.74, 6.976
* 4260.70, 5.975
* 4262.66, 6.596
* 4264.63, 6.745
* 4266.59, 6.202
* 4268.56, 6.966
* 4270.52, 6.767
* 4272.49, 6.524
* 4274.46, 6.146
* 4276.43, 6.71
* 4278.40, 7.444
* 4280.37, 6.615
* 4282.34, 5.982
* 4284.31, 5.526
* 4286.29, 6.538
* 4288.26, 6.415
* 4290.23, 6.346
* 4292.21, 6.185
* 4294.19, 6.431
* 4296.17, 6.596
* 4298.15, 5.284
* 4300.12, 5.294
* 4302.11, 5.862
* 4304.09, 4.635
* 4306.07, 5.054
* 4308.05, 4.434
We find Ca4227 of 0.40 angstrom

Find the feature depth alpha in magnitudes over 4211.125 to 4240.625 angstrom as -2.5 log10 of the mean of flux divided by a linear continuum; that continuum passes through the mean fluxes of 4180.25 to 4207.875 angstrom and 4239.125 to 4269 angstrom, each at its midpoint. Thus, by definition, 0.047 mag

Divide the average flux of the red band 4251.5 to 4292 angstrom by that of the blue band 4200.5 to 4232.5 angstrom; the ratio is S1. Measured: 1.1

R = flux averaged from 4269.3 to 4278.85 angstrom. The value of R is 6.68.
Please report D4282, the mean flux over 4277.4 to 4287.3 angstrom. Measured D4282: 6.42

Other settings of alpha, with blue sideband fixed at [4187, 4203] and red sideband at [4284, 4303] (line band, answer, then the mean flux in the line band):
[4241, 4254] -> -0.126 mag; 6.85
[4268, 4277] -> -0.089 mag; 6.6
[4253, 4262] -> -0.118 mag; 6.79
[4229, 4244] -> -0.073 mag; 6.54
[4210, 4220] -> -0.007 mag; 6.17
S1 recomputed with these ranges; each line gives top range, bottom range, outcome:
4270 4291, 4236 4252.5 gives 0.95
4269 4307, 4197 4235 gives 1.00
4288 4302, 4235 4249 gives 0.90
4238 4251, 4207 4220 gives 1.11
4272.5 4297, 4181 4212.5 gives 1.02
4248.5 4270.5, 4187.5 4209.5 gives 1.09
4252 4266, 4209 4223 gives 1.08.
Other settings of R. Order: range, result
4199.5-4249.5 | 6.28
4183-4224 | 6.28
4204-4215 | 6.21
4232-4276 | 6.69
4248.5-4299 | 6.52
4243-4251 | 6.99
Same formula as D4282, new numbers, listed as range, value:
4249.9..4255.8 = 7.04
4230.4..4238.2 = 6.58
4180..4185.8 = 6.63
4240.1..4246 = 6.66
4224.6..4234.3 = 6.21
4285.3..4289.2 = 6.48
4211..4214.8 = 5.84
